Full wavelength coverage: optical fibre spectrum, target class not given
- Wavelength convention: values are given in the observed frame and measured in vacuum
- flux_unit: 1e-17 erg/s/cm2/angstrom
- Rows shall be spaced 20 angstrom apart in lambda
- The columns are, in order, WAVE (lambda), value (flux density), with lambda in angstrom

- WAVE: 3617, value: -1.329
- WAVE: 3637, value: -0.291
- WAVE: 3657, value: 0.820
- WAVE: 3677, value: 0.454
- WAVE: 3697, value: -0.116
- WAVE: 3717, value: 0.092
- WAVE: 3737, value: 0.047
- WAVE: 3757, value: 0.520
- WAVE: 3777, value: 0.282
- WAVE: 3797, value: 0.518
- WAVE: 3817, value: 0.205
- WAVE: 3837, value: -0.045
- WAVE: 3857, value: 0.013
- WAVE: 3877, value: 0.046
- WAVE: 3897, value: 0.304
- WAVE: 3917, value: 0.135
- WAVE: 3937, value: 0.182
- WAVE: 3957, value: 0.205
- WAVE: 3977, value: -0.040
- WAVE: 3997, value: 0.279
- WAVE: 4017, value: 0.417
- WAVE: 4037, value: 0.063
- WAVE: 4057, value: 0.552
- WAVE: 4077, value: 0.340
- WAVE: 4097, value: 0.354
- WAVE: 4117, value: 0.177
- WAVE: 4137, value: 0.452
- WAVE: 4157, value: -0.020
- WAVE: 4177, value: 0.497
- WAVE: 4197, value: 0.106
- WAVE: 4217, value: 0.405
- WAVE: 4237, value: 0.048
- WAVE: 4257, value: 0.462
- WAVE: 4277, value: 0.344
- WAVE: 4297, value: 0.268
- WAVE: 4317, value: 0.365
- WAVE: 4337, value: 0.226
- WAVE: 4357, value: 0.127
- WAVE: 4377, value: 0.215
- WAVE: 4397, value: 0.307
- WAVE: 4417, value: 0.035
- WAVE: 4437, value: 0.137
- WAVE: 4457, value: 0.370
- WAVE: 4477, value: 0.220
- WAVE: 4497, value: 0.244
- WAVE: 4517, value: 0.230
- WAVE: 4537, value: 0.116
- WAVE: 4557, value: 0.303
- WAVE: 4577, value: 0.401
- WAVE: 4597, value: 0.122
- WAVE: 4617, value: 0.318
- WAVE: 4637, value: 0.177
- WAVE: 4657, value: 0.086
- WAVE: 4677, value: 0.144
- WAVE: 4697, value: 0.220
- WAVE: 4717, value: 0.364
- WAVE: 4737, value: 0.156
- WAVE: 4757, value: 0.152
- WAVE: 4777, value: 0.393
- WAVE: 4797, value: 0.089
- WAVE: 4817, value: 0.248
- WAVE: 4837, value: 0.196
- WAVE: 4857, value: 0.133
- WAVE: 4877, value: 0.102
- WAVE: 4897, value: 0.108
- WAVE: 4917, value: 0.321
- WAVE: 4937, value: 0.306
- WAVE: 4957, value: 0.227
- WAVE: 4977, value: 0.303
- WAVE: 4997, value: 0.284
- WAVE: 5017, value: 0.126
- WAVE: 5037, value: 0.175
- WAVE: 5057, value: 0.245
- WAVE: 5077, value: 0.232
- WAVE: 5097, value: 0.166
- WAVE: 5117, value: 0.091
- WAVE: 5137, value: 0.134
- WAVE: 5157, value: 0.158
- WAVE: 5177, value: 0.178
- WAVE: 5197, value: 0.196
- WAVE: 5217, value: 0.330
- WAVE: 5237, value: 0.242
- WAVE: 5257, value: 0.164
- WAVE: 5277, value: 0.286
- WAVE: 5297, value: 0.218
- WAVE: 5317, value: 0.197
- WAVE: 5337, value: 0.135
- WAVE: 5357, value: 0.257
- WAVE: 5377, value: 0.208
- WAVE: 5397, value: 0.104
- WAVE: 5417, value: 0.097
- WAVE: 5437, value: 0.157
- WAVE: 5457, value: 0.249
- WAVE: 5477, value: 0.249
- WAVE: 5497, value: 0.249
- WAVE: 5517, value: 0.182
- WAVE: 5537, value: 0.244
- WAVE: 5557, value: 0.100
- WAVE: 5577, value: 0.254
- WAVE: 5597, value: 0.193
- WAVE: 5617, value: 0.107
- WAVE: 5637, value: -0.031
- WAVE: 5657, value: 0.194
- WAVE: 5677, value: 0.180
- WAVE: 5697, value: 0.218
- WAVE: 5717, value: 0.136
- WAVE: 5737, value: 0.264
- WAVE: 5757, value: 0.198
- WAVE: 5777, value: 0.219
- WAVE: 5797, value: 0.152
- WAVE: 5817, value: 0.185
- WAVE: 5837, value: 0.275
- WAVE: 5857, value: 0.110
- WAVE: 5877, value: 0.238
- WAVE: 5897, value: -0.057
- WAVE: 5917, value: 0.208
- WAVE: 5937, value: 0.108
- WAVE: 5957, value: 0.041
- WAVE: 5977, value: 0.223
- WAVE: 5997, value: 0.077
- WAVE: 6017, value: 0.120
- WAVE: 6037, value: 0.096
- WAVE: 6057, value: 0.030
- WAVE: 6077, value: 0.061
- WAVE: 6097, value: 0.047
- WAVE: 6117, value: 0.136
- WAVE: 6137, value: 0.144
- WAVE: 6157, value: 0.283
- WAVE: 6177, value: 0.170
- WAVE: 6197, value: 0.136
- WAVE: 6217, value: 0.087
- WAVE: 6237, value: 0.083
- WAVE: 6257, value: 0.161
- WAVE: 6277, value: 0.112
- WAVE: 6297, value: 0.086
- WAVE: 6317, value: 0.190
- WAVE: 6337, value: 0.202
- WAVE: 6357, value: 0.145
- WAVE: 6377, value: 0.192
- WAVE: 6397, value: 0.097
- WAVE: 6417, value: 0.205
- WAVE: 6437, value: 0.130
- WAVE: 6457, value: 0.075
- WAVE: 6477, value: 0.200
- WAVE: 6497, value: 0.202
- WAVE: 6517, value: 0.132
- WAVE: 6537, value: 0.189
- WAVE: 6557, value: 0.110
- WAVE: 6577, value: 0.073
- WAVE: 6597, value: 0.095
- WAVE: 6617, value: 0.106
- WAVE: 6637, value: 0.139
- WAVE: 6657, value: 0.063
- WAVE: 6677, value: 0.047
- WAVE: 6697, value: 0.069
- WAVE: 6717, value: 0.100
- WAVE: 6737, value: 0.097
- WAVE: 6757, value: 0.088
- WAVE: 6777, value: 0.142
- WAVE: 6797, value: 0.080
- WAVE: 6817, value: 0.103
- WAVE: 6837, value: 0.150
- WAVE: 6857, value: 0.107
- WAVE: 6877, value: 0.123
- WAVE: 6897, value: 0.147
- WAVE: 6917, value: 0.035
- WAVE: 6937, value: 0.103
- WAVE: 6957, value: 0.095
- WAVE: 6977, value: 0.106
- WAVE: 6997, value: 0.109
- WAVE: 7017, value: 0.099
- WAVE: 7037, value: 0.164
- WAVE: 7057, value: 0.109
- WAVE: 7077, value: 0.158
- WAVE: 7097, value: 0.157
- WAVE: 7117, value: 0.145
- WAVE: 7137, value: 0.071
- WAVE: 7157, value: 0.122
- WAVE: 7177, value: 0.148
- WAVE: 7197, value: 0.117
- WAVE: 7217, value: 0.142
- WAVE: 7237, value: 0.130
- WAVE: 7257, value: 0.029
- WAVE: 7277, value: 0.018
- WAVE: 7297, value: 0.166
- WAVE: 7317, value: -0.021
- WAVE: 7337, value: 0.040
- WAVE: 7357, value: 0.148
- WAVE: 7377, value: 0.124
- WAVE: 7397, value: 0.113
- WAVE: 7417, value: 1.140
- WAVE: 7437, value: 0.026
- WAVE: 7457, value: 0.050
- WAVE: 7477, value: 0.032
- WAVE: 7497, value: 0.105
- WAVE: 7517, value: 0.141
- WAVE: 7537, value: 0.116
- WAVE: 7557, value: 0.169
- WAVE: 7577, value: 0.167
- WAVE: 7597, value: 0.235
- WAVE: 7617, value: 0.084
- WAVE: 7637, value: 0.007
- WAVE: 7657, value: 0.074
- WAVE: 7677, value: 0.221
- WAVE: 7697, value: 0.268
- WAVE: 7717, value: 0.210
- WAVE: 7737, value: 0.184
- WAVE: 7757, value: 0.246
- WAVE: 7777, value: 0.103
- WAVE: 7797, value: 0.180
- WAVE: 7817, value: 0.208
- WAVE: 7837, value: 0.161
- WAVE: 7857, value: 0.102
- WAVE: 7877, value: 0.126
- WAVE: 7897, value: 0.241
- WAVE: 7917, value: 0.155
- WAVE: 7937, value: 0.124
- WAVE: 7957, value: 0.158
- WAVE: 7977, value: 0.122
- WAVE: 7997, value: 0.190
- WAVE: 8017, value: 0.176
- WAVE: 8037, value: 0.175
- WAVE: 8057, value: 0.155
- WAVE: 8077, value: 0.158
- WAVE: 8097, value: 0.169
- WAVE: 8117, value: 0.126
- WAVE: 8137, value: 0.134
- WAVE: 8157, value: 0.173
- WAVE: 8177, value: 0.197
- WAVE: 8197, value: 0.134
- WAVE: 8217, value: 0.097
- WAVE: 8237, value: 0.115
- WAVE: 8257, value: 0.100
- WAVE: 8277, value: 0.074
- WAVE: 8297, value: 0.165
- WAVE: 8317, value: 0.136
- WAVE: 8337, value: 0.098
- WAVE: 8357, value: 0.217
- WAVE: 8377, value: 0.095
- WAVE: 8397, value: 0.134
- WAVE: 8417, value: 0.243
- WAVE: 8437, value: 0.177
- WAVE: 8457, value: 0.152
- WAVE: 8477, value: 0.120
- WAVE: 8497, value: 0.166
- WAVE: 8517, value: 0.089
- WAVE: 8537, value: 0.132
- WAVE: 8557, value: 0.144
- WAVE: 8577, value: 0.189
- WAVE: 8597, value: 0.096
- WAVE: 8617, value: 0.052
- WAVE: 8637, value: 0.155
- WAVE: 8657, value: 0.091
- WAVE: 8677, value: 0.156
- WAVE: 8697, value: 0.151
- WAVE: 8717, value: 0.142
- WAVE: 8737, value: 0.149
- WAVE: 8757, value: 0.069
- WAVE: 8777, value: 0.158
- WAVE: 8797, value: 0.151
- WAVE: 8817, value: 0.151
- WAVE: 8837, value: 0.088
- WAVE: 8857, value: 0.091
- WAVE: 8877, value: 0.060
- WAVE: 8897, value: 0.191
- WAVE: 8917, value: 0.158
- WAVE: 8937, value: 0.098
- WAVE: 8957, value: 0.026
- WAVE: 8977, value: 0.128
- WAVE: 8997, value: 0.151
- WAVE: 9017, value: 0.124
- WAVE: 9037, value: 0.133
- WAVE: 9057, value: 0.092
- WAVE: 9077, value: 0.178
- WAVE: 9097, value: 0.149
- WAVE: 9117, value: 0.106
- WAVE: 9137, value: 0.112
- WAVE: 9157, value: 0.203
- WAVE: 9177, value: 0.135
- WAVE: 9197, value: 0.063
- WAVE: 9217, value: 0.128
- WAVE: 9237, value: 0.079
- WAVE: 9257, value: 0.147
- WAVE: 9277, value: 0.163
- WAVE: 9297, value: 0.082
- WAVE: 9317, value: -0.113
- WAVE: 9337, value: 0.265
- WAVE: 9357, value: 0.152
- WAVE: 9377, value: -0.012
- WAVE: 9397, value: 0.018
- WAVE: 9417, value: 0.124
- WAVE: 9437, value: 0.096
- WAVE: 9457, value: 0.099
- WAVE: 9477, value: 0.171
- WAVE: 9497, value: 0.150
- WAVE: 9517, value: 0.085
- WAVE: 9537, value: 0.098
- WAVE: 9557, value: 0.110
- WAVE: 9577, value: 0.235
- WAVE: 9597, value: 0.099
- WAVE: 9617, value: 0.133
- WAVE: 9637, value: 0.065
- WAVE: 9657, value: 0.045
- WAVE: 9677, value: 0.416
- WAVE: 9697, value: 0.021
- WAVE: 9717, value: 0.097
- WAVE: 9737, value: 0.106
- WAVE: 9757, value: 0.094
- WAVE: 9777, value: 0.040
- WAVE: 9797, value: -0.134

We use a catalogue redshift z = 0.990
